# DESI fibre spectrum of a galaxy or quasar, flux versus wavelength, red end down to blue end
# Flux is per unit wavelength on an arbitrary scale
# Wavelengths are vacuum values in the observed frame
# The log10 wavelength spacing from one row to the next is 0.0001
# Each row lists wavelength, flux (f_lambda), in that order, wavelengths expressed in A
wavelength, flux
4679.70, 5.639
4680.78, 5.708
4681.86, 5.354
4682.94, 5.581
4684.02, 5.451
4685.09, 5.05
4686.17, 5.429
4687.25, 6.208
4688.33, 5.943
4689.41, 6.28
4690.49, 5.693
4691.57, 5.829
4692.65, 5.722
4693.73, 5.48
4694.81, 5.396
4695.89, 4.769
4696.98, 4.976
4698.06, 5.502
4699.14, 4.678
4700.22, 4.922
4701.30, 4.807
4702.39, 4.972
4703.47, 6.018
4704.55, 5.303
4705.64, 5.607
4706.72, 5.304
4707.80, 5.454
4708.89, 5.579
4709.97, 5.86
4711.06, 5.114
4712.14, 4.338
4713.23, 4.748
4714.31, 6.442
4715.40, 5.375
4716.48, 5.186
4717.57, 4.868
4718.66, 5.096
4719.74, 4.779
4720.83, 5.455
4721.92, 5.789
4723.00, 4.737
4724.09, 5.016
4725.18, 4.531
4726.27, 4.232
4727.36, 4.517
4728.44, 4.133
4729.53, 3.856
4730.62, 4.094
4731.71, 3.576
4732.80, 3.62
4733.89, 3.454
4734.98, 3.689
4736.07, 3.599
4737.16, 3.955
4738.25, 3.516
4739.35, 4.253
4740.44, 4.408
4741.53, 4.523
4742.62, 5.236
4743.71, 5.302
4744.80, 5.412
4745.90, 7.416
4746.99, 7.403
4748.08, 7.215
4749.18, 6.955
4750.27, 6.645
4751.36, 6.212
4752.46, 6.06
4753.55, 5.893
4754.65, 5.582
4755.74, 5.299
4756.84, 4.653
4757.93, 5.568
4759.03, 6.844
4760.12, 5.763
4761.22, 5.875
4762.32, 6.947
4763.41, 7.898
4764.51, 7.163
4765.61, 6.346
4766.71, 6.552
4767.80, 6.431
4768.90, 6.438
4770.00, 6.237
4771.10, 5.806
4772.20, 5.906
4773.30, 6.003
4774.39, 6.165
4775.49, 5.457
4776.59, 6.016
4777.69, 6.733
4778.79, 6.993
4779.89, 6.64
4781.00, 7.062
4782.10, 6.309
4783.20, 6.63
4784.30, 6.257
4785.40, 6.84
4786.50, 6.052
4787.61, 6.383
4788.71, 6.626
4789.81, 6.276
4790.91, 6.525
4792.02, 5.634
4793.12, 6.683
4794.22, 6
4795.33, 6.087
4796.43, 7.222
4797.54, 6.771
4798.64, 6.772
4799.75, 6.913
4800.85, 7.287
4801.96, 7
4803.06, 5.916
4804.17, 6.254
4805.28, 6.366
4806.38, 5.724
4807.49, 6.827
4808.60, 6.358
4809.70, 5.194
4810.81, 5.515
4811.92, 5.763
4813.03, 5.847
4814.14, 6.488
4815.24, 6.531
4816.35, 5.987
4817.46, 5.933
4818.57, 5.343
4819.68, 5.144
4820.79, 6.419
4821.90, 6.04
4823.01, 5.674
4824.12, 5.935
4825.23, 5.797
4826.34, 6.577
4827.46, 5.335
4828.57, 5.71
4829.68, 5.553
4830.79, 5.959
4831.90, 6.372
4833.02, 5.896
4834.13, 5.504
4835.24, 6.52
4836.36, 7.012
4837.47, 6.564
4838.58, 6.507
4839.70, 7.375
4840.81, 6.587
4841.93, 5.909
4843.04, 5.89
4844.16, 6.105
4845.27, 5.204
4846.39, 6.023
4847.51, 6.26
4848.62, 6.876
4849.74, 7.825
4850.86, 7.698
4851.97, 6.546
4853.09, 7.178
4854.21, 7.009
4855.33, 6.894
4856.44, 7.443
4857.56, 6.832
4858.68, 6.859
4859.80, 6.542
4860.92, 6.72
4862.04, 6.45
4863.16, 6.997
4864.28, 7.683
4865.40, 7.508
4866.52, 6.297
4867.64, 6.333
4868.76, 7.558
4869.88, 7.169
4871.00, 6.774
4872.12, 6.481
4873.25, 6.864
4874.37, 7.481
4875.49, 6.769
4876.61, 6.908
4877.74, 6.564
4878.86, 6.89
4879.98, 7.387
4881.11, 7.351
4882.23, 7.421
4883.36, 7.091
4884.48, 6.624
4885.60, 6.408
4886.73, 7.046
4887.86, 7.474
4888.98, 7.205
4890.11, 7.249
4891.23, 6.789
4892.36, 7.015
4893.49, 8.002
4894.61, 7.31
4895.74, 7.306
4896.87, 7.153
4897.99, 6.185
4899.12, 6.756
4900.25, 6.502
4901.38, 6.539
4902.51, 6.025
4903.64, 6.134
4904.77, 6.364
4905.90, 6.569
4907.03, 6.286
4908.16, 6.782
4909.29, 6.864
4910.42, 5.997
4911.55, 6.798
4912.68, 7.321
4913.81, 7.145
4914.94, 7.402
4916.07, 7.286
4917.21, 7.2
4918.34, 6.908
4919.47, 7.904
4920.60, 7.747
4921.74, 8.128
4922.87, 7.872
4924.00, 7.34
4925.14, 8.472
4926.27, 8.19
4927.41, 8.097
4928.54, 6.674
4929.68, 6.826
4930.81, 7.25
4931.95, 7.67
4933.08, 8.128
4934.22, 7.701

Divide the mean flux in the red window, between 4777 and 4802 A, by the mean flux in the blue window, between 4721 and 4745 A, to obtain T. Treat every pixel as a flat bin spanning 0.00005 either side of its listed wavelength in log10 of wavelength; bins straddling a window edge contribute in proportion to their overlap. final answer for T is 1.5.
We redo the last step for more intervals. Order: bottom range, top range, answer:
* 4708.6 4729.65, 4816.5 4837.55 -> 1.19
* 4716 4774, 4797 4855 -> 1.16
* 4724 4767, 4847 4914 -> 1.30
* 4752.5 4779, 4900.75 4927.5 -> 1.15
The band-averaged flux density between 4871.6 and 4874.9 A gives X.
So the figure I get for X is 6.93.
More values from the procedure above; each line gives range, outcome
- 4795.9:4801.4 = 6.99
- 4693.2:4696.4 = 5.22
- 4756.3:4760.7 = 5.71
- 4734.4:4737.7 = 3.75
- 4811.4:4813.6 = 5.8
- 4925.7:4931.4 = 7.41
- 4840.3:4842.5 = 6.24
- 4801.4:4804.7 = 6.39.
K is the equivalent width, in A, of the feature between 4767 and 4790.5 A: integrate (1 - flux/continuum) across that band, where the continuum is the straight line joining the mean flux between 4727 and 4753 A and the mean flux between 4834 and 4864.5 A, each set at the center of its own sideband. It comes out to -3.3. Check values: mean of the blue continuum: 4.97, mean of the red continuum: 6.68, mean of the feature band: 6.35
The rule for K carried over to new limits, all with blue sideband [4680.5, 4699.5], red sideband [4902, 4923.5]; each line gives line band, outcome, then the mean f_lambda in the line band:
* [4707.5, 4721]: 1.01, 5.24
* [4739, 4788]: -1.48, 6.18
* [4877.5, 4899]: -0.79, 7.08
